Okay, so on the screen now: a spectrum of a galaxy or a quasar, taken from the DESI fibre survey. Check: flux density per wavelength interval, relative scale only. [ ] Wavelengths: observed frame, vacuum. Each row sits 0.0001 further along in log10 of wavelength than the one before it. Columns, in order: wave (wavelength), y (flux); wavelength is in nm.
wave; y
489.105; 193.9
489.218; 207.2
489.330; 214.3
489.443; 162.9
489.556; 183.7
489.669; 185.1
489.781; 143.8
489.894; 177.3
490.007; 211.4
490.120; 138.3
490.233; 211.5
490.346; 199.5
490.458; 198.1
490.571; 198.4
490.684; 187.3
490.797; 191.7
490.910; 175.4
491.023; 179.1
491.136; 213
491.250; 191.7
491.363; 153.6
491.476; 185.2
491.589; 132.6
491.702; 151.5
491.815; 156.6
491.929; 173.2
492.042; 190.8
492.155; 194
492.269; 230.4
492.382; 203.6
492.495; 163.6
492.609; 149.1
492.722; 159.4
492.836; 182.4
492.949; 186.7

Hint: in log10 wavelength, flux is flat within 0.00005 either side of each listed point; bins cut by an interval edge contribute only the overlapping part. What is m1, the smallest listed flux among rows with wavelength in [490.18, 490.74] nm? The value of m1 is 187.3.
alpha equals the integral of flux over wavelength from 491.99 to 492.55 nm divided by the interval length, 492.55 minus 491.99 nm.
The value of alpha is 197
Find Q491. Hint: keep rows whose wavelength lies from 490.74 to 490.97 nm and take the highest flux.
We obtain 191.7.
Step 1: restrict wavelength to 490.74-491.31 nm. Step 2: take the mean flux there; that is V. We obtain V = 190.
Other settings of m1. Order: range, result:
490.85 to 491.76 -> 132.6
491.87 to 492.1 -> 173.2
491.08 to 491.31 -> 191.7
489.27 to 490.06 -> 143.8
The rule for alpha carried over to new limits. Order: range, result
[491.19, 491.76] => 163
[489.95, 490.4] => 190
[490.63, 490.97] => 185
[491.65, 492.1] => 168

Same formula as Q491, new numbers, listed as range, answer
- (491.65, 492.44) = 230.4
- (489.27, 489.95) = 214.3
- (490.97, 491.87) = 213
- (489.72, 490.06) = 211.4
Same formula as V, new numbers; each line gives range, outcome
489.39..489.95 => 171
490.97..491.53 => 184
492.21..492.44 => 217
